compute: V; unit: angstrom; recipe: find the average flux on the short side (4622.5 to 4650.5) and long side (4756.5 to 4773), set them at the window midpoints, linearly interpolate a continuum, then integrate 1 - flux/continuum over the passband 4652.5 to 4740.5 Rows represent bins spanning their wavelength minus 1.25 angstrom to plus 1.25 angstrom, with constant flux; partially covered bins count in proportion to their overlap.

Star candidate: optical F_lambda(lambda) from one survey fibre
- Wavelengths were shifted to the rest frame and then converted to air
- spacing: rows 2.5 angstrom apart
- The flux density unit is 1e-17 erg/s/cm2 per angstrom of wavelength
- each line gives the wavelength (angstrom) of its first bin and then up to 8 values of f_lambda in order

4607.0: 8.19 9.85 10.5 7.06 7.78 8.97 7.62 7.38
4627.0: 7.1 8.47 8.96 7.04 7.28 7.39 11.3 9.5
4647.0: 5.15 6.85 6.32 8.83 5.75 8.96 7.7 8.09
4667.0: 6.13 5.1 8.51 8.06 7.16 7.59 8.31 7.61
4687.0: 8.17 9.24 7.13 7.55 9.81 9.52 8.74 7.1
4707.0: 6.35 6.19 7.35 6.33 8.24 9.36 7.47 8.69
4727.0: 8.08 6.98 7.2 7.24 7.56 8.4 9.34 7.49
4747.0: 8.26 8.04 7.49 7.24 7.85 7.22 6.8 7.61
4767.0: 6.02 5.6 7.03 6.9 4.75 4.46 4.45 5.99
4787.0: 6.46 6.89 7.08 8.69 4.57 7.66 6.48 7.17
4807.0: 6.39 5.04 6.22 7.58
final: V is -4.1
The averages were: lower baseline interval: 7.86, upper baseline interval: 6.83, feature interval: 7.71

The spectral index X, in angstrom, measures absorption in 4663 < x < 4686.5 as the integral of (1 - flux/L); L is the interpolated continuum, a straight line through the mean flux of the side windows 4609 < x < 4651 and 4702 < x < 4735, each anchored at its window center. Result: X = 1.1 angstrom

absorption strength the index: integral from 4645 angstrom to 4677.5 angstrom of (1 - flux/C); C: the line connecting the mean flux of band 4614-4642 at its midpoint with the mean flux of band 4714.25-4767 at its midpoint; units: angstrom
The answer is 2.8 angstrom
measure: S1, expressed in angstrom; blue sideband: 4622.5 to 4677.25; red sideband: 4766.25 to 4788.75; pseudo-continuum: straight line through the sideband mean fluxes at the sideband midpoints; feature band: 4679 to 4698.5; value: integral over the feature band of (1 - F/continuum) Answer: -3.3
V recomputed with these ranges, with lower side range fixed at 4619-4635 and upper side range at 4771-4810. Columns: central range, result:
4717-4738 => -2.85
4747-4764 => -2.26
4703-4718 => 0.30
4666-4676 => 0.67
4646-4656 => 1.14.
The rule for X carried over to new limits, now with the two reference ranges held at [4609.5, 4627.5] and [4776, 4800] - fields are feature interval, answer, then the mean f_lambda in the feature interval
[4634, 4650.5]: 0.2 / 7.84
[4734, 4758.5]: -4.9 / 7.9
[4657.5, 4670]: 0.7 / 7.24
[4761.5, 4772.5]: -0.4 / 6.57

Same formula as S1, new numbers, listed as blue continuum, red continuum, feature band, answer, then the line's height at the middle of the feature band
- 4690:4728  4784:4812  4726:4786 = 1.9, 7.2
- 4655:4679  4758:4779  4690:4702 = -2.5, 7.08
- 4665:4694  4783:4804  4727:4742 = -1.1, 7.15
